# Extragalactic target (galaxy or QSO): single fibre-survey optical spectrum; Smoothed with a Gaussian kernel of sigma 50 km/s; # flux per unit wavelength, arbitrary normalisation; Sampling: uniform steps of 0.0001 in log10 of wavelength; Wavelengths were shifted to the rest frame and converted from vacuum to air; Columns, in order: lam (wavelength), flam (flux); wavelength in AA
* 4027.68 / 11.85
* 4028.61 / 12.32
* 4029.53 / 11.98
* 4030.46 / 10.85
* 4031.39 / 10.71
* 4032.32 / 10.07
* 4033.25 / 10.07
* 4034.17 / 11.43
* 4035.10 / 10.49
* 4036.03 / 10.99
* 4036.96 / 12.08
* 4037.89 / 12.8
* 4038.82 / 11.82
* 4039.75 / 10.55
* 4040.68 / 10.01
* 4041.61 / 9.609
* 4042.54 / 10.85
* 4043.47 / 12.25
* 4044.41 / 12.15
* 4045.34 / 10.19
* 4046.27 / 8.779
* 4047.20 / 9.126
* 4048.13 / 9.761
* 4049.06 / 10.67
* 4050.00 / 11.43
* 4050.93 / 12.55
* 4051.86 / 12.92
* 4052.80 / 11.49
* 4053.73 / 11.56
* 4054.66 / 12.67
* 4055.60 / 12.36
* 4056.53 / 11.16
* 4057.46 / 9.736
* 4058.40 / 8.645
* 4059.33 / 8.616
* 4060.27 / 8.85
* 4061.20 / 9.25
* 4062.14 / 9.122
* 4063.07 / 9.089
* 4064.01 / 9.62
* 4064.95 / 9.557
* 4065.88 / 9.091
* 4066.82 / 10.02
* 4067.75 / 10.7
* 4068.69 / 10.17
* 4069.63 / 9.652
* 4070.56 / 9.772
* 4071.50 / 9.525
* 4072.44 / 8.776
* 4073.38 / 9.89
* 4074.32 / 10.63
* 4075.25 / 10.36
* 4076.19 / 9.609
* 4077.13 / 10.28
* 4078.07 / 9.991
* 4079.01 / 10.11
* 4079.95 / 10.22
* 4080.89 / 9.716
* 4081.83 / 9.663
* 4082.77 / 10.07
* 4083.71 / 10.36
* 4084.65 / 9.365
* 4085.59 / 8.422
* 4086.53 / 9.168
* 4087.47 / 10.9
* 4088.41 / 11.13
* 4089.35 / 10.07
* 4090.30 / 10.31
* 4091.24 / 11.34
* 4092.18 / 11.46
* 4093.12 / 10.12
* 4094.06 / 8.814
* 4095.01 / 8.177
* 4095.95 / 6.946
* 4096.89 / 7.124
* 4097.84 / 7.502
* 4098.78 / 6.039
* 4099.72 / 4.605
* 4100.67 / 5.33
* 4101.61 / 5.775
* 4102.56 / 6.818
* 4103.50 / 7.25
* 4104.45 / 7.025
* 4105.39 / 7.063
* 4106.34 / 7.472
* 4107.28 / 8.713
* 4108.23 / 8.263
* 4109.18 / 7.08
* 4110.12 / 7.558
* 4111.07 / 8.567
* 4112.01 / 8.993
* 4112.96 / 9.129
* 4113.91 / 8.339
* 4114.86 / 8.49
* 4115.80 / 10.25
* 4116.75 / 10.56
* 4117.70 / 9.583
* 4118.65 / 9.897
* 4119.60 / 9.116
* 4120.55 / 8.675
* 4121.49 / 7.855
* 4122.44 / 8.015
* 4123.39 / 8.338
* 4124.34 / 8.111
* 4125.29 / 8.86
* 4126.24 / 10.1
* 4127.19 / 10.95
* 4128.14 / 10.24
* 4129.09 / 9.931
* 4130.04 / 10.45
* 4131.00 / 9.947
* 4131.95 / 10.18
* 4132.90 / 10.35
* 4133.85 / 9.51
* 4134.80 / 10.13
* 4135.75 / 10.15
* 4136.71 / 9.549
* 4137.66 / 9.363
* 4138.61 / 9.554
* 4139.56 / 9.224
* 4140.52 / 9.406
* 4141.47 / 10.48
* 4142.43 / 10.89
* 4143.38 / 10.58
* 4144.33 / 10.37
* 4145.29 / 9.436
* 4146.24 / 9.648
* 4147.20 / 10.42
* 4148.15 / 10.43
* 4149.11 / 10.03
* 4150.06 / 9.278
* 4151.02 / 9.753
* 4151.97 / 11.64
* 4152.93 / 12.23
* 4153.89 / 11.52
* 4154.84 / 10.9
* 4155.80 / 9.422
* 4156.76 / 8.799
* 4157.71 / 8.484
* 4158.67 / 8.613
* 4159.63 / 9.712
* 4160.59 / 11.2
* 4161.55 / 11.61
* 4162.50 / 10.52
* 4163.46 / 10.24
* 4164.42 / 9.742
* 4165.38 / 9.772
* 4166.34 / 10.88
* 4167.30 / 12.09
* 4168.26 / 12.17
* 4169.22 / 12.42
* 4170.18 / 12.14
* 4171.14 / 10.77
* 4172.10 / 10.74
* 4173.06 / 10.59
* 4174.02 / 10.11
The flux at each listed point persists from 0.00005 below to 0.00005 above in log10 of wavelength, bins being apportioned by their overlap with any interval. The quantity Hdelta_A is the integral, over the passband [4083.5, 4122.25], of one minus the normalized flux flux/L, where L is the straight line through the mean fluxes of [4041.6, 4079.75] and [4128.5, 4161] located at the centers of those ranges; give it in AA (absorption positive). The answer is 6.3 AA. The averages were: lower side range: 10.3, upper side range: 10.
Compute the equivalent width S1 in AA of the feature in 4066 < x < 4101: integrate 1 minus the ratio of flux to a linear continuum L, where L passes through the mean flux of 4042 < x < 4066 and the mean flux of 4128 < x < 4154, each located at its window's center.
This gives 3.32 AA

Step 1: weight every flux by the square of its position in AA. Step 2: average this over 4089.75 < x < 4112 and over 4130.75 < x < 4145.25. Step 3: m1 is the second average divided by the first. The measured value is 1.30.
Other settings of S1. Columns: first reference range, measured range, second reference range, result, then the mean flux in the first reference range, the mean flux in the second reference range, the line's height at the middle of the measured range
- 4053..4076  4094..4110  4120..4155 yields 4.7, 9.97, 9.9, 9.93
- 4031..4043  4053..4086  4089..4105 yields -2.4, 10.9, 7.9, 9.27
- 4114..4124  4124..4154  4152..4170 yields -0.9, 9.04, 10.6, 9.79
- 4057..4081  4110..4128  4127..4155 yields 1.7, 9.65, 10.2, 10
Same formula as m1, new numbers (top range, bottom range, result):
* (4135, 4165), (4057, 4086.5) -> 1.09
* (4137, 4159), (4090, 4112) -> 1.31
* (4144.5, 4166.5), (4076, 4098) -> 1.09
